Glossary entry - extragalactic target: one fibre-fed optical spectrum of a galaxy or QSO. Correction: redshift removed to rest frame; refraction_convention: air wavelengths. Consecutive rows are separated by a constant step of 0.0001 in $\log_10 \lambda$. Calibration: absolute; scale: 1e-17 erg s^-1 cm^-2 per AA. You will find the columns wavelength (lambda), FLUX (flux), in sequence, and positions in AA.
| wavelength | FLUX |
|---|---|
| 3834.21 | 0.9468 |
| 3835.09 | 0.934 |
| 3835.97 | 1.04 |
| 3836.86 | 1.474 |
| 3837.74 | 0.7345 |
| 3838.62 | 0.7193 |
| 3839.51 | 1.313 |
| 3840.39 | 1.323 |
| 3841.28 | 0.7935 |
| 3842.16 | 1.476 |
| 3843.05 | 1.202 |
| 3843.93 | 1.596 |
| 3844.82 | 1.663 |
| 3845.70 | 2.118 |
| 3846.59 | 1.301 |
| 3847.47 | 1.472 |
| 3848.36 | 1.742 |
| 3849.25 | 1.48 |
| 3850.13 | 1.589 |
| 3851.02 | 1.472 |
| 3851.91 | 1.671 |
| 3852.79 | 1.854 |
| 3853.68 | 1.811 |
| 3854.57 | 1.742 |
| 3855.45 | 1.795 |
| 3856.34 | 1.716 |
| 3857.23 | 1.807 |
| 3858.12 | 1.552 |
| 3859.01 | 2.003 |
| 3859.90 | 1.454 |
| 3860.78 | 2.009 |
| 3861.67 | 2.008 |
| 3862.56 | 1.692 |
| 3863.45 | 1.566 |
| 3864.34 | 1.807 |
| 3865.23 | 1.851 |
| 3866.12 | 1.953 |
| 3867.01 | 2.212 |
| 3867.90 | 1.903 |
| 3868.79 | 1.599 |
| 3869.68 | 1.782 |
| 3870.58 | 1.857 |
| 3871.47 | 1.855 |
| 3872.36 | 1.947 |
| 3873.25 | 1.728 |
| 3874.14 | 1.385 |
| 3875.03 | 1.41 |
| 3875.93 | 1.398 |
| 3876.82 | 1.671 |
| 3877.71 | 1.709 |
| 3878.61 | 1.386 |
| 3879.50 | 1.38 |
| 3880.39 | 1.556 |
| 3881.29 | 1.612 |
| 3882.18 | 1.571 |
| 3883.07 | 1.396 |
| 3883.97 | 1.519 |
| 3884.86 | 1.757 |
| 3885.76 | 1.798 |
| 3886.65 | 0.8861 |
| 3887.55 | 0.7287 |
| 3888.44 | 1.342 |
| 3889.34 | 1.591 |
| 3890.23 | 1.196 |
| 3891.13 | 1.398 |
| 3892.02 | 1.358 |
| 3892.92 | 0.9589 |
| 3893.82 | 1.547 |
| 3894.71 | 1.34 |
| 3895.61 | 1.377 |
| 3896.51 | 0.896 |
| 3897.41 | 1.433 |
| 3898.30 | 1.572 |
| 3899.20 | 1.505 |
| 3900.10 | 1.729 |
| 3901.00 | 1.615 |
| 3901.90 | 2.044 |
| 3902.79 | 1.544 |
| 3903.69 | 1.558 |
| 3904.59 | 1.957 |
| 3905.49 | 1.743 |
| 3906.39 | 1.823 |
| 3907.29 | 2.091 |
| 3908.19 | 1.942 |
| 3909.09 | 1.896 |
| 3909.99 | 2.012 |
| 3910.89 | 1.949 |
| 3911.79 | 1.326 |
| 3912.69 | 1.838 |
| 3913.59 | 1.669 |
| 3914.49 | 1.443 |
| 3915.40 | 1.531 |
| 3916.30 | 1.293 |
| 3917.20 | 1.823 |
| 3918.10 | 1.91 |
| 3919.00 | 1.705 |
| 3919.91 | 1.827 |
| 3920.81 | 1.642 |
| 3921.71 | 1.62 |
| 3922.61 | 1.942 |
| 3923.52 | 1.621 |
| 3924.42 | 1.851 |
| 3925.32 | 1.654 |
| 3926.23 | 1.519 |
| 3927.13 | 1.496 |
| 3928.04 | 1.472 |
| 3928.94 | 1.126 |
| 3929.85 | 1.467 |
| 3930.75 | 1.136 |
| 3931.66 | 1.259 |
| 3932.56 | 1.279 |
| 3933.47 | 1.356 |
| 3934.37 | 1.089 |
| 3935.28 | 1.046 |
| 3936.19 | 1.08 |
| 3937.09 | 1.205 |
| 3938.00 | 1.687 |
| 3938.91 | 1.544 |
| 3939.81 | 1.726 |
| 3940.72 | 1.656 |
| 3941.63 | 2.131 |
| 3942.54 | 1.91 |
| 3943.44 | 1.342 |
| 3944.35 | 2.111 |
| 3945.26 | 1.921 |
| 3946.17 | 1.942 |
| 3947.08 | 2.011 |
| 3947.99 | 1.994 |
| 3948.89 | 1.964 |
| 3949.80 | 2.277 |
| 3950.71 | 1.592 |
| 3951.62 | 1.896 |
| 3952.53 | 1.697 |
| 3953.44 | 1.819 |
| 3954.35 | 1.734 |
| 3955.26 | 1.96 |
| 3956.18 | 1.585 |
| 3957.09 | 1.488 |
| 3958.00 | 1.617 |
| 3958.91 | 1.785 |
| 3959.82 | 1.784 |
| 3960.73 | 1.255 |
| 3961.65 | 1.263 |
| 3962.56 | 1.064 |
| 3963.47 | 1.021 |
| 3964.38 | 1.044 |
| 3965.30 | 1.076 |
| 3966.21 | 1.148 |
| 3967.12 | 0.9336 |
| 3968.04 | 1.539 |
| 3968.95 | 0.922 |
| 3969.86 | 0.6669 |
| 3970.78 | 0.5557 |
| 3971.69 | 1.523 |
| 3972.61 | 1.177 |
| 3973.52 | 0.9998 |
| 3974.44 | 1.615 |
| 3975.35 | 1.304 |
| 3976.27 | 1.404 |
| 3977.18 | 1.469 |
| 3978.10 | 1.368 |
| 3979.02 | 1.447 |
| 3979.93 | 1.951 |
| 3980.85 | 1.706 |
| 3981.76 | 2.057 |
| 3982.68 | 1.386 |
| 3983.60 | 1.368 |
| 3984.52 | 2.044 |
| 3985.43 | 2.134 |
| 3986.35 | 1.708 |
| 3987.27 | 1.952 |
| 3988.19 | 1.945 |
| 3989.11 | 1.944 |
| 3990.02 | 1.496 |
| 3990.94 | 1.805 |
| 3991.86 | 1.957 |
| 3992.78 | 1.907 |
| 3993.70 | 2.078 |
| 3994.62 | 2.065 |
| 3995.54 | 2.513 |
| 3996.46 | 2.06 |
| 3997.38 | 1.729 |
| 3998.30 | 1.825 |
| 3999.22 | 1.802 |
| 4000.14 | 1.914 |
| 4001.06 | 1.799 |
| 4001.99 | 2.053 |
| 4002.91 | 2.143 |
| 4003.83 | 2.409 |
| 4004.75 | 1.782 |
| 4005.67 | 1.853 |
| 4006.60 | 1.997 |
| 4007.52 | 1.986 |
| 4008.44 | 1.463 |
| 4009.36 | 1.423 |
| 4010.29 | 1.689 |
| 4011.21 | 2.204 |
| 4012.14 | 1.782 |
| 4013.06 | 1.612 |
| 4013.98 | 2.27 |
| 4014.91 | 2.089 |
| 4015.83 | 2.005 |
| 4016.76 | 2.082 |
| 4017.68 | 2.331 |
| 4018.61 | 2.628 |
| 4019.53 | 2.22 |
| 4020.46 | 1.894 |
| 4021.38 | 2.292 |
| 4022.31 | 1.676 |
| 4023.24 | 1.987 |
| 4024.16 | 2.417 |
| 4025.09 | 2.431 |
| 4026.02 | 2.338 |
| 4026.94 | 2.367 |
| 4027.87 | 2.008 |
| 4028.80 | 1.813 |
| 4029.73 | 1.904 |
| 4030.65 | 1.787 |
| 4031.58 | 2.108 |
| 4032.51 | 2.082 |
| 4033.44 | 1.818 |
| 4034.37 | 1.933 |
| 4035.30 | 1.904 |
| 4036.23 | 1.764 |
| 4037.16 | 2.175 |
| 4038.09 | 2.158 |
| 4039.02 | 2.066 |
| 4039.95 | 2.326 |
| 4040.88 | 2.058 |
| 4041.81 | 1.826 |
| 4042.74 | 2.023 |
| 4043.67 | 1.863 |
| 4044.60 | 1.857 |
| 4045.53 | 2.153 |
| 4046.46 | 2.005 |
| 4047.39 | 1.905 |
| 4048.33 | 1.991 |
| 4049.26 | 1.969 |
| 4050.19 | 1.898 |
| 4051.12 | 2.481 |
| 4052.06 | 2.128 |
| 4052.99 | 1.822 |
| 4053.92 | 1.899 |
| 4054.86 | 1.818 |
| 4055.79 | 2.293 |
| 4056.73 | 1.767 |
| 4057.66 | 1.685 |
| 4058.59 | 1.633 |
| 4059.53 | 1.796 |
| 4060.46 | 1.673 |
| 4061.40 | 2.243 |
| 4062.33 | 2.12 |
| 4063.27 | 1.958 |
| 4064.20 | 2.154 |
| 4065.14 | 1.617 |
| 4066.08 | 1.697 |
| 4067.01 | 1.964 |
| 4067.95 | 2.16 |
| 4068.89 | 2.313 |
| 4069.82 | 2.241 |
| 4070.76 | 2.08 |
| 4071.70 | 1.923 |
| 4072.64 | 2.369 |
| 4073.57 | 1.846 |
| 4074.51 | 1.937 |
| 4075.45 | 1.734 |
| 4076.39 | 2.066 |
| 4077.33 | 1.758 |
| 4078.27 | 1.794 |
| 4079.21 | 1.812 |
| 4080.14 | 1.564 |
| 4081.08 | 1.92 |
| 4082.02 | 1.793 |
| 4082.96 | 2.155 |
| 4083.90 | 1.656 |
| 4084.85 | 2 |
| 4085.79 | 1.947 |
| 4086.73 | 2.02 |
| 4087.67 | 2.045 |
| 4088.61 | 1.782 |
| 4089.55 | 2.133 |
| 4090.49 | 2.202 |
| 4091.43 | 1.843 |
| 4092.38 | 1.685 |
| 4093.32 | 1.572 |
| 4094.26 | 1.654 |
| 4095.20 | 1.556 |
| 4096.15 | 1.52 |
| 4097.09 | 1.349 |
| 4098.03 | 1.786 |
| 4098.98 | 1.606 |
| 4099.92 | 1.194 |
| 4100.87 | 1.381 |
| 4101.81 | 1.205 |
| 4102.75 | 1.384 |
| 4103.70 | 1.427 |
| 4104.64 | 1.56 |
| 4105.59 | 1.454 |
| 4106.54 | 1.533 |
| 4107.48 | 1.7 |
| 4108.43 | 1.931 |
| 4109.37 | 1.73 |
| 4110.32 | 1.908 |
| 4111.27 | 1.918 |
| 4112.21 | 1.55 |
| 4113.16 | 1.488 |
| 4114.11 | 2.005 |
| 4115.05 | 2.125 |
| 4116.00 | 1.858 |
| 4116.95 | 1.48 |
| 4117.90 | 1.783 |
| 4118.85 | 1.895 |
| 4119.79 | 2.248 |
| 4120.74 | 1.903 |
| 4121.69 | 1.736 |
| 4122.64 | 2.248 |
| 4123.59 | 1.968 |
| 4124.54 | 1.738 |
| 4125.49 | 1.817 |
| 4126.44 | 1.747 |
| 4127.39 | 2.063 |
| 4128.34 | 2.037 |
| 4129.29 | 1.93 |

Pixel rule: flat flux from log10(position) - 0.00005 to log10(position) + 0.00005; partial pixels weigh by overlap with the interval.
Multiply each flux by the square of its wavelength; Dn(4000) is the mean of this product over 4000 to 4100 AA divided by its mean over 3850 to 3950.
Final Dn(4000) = 1.29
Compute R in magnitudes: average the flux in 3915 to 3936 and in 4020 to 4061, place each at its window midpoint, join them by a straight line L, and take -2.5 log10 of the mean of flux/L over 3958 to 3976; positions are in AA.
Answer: 0.36 mag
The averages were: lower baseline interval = 1.5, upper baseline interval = 2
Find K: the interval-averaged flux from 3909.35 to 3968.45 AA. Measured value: 1.58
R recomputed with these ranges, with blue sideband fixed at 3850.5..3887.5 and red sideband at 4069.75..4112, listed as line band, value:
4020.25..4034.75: -0.183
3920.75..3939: 0.190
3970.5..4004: -0.016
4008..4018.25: -0.107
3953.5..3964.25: 0.141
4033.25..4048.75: -0.145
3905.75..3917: -0.029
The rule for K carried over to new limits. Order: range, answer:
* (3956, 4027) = 1.74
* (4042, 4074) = 1.98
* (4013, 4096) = 1.98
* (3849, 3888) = 1.66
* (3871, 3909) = 1.53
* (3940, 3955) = 1.87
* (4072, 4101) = 1.8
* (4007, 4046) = 2.02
